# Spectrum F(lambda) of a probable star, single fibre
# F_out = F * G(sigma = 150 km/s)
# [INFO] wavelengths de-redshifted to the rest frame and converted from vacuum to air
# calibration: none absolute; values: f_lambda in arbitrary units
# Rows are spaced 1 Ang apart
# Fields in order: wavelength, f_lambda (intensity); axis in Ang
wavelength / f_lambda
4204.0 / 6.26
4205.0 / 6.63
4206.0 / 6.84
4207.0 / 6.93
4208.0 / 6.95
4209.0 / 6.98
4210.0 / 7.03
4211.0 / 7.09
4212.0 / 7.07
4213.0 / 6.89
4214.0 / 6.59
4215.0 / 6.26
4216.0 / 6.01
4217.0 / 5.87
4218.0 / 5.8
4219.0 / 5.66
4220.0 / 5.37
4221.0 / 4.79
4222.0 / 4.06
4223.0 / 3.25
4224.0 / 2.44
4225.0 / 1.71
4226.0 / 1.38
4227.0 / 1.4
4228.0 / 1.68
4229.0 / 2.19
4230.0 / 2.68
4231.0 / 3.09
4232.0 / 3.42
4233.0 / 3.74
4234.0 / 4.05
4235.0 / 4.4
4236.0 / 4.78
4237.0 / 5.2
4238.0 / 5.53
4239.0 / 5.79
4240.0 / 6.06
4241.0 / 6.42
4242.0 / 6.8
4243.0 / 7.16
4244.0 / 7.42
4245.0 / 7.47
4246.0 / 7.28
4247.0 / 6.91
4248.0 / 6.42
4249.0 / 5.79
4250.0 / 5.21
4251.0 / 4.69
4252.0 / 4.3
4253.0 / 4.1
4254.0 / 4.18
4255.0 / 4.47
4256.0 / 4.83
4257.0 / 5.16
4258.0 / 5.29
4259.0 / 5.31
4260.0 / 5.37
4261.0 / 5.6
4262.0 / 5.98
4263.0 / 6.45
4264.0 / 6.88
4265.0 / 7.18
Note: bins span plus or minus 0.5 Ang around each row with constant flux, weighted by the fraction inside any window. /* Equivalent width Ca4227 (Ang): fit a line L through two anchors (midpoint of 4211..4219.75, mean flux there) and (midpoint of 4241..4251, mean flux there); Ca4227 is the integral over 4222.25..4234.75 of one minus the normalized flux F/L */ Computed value 7.3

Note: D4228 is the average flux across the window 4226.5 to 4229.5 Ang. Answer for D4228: 1.76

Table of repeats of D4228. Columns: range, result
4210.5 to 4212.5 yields 7.08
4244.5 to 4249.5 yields 6.77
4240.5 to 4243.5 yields 6.79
